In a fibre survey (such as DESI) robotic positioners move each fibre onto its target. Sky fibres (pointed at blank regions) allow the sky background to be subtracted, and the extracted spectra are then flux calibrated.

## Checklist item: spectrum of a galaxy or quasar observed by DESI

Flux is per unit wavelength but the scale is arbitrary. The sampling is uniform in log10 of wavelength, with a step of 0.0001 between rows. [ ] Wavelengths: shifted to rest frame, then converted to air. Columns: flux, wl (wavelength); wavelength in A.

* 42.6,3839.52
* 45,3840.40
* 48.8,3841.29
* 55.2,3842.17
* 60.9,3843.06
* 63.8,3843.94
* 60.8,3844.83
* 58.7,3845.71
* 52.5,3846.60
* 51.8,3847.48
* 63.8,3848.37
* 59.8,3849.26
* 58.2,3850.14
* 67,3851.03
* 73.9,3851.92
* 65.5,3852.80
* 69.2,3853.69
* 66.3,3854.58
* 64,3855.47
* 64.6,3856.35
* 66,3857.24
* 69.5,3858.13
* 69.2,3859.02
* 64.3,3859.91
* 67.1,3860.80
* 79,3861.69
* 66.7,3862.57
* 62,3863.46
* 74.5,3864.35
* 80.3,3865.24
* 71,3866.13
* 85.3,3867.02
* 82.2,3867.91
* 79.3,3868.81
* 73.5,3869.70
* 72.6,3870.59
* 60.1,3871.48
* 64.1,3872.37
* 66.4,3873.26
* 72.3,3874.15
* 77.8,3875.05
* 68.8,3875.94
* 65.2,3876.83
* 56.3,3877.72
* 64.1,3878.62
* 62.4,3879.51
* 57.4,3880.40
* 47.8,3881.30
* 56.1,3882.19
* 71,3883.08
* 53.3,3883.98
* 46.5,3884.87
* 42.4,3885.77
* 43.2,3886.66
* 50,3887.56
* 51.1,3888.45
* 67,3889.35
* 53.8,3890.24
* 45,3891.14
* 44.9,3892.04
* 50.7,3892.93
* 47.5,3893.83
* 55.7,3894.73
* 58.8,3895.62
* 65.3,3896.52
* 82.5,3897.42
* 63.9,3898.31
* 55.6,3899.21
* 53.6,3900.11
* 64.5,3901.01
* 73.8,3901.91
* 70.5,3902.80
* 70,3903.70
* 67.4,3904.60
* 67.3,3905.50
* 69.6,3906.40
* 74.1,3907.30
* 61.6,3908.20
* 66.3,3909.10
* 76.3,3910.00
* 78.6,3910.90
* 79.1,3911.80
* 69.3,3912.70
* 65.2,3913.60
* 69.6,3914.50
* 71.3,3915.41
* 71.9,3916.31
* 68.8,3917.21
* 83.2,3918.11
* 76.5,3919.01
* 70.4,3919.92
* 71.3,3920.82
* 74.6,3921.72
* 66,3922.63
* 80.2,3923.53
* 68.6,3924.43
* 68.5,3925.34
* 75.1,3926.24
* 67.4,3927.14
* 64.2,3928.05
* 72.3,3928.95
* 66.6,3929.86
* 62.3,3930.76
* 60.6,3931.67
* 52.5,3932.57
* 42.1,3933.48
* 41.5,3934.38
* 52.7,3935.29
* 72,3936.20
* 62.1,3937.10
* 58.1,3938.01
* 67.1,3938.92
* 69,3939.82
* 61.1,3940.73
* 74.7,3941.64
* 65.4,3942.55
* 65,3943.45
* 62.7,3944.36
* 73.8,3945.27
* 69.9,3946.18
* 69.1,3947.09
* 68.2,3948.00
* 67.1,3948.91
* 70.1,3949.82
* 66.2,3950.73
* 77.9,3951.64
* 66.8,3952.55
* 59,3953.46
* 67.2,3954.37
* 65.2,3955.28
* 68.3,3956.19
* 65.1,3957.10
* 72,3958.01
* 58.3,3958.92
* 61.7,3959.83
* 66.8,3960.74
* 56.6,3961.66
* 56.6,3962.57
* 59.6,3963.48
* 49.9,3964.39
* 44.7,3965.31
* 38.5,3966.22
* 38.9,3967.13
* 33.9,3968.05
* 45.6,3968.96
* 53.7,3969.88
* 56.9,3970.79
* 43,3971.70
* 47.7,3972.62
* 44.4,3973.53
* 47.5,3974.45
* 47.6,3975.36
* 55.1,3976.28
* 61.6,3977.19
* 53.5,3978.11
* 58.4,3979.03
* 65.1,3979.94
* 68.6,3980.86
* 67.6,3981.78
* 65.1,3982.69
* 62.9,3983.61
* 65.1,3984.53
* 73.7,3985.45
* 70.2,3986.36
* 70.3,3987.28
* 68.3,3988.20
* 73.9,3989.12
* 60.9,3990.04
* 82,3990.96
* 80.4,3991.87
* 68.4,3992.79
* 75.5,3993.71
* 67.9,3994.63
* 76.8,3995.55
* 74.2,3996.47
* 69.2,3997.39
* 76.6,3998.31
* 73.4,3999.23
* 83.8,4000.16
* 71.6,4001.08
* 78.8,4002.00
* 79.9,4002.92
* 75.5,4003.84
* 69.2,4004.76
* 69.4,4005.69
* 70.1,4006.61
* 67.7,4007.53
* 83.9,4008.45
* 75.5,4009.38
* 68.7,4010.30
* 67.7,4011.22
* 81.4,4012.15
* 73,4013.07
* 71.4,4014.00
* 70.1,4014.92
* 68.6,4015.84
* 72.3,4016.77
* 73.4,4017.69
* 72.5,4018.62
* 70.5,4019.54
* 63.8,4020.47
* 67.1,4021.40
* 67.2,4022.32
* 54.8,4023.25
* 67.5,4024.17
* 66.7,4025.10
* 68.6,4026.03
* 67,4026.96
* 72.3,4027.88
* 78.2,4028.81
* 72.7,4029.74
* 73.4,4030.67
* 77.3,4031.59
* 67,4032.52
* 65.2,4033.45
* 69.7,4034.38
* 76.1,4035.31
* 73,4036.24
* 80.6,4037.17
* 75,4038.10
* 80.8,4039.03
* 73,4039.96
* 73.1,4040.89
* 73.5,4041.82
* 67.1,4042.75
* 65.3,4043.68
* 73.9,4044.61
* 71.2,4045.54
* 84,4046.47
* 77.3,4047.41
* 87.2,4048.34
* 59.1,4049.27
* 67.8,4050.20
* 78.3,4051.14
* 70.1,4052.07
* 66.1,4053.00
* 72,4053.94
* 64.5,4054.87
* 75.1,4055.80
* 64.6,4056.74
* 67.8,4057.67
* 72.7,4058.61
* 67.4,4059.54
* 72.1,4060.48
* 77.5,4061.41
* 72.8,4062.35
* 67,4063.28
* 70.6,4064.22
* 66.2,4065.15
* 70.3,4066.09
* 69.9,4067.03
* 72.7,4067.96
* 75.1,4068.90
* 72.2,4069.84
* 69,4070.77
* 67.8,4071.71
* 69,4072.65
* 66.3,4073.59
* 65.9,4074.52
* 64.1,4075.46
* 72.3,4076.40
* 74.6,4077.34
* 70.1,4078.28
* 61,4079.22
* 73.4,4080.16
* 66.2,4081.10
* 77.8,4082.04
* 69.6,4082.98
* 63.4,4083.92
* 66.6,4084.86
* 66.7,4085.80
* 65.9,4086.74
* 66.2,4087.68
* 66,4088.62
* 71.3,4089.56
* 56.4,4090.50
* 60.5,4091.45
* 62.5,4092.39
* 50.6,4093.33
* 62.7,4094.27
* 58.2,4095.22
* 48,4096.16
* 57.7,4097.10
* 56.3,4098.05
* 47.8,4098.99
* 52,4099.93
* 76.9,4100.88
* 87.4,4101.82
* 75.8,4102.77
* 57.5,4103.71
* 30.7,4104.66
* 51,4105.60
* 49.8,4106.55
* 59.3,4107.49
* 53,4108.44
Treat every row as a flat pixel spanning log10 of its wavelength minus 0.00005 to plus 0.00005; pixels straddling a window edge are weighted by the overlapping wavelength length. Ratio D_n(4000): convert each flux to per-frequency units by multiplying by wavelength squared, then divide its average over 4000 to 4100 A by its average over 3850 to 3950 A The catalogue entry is 1.14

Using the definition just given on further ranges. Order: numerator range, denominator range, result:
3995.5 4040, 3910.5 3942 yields 1.13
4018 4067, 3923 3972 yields 1.21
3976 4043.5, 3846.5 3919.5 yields 1.16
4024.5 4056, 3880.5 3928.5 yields 1.20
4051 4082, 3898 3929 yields 1.08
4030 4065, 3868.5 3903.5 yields 1.30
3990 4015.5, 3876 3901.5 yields 1.39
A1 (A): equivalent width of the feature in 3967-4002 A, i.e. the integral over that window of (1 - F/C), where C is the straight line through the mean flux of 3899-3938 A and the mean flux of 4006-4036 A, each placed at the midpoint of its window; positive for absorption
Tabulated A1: 3.0 A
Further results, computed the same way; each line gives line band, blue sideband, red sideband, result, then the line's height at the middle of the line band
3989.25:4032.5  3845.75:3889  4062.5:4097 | -4.1 A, 65.8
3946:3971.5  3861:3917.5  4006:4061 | 3.2 A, 68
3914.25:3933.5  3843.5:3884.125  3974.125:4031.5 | -0.3 A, 67.8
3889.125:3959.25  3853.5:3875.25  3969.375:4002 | 2.2 A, 68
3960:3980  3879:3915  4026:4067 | 4.6 A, 66.5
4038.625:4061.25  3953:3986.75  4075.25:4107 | -4.1 A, 60.9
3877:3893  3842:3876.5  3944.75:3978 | 2.8 A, 65.1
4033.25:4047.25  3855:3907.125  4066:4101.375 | -1.9 A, 65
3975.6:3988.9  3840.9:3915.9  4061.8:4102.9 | 0.1 A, 65.2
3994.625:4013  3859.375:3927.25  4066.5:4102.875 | -2.3 A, 66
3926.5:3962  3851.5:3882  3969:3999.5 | 0.6 A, 65.6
